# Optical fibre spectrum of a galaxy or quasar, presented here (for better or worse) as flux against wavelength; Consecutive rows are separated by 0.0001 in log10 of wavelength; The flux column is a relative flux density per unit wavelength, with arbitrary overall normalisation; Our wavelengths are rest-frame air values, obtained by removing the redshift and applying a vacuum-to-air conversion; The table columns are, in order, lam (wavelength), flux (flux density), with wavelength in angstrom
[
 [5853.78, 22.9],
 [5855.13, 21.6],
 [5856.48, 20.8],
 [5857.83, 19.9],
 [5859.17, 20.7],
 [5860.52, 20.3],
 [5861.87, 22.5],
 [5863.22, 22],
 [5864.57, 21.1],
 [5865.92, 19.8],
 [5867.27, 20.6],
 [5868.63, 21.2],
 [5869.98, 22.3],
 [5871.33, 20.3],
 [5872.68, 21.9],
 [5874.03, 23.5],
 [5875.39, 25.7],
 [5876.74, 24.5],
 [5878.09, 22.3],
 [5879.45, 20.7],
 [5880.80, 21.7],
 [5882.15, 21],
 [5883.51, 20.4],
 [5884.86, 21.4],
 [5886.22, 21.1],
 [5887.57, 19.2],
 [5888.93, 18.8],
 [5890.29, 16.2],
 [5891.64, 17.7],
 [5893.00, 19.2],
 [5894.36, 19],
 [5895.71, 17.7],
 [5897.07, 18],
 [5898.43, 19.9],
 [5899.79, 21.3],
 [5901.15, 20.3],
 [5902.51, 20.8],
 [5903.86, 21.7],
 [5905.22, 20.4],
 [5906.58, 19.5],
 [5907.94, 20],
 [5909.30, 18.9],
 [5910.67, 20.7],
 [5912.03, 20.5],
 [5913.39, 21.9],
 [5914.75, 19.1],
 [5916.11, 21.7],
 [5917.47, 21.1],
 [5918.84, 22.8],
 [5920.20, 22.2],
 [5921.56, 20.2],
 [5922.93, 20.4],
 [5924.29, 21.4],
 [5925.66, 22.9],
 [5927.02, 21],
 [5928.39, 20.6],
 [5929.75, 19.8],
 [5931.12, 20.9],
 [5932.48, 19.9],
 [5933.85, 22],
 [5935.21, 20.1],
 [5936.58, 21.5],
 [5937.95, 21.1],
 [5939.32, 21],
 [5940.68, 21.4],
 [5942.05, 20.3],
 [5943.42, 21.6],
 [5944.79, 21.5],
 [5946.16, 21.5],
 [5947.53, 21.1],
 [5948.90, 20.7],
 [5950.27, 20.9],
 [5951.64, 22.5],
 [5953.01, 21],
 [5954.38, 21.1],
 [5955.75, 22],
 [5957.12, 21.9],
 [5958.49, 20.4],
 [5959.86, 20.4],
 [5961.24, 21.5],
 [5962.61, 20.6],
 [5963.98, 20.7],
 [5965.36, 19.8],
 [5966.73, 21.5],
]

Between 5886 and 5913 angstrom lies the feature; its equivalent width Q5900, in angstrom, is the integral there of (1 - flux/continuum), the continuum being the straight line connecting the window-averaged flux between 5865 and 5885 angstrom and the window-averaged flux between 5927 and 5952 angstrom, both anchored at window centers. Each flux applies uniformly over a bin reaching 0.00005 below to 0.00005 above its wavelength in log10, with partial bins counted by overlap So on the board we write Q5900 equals 2.46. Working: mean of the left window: 21.8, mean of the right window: 21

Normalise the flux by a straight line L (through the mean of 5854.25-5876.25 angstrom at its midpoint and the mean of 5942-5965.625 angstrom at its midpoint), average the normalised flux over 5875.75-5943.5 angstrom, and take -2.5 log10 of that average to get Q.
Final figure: 0.04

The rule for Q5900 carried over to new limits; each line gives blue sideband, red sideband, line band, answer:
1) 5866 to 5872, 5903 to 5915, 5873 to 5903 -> 0.3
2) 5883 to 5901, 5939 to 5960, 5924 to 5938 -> -0.3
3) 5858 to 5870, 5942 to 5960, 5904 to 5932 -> 0.5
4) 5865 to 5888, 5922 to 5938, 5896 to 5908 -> 0.7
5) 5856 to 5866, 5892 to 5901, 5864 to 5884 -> -1.5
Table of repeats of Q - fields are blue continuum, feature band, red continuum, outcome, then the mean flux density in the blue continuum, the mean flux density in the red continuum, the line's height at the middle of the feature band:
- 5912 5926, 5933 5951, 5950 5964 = 0.01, 21.3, 21.2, 21.2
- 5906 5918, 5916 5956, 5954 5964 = -0.02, 20.4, 21.1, 20.8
